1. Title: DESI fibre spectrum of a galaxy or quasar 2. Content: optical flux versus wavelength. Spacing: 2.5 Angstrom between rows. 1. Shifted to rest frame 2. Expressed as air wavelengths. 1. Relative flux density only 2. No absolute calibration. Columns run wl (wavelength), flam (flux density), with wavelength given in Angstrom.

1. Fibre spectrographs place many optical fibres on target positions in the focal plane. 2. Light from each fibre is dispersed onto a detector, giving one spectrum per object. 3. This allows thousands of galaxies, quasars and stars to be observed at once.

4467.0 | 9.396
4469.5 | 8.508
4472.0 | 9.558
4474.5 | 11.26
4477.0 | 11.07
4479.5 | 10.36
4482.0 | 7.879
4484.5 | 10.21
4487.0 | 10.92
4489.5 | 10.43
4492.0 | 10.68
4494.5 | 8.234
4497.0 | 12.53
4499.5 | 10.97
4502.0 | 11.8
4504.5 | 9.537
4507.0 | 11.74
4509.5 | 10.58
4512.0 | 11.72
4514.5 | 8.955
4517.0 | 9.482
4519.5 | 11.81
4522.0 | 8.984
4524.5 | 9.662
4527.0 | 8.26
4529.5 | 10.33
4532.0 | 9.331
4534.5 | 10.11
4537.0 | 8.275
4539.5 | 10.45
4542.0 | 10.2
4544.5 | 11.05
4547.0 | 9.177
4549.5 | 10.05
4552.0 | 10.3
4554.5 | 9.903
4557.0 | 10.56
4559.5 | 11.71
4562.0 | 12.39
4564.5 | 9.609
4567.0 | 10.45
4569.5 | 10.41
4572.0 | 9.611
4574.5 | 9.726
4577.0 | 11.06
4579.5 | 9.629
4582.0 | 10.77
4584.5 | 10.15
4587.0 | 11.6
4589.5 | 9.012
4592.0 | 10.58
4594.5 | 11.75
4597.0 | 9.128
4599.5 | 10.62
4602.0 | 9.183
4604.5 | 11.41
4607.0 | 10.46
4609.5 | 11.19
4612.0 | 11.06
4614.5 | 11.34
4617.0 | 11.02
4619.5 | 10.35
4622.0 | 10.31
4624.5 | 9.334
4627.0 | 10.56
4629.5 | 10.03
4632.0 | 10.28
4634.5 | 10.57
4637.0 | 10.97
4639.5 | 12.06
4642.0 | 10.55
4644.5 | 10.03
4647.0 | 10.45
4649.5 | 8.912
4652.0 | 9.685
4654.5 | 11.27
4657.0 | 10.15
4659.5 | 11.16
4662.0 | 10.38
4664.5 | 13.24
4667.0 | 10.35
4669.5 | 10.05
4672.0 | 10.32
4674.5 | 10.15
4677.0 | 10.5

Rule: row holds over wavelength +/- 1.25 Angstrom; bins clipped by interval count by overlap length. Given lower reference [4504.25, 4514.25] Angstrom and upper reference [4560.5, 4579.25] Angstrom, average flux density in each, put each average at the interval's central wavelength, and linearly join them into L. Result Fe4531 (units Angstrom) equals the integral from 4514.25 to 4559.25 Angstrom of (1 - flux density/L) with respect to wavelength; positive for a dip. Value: 3.2 Angstrom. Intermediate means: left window 10.8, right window 10.4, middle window 9.89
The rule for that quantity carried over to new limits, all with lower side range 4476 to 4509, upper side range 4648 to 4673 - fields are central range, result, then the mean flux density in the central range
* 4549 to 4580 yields 0.2 Angstrom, 10.4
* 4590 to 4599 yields 0.1 Angstrom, 10.4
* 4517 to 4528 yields 0.8 Angstrom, 9.69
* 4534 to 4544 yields 0.6 Angstrom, 9.83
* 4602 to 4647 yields -0.4 Angstrom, 10.6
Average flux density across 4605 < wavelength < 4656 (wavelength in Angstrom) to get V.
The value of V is 10.5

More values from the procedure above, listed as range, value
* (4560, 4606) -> 10.4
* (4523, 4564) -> 10.1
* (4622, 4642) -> 10.5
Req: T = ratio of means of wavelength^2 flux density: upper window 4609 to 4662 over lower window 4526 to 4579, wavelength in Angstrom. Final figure 1.08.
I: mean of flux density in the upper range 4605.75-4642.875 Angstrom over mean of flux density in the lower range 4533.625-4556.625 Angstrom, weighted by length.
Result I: 1.1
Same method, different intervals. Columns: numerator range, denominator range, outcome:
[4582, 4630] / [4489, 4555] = 1.03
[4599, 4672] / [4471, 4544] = 1.04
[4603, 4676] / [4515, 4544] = 1.09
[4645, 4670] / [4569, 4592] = 1.03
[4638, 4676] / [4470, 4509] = 1.01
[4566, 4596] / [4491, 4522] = 0.98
